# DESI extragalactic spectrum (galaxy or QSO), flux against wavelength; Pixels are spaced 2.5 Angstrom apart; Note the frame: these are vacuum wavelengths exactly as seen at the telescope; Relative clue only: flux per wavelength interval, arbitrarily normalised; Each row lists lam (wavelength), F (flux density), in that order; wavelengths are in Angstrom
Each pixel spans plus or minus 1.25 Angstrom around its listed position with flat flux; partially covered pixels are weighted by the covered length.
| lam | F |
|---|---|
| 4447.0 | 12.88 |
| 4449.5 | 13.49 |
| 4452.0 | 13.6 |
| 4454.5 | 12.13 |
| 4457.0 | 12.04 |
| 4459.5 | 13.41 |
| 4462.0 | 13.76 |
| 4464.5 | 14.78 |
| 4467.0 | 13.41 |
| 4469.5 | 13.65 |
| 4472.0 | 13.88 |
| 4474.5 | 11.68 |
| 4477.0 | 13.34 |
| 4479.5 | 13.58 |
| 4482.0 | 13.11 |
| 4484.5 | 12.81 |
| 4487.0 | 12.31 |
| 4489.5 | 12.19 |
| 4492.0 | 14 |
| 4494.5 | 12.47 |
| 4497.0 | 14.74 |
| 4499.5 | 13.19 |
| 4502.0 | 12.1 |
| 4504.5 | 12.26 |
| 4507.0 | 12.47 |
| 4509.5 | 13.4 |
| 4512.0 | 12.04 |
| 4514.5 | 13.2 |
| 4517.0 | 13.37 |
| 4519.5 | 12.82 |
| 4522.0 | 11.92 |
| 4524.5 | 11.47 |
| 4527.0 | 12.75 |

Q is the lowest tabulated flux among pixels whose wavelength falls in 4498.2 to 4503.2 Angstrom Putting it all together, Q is 12.1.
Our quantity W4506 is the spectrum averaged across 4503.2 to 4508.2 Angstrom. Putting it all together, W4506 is 12.4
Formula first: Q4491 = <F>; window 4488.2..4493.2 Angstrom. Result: 13.1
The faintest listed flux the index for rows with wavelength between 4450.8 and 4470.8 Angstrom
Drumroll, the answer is 12.04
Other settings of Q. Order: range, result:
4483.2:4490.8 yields 12.19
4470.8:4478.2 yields 11.68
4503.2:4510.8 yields 12.26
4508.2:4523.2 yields 11.92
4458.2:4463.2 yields 13.41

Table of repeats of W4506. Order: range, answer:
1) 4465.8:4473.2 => 13.6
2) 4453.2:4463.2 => 12.8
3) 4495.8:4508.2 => 12.9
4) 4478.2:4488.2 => 13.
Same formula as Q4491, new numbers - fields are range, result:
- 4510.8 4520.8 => 12.9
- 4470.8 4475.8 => 12.8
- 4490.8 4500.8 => 13.6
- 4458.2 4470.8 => 13.8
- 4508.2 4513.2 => 12.7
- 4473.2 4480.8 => 12.9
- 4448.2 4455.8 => 13.1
